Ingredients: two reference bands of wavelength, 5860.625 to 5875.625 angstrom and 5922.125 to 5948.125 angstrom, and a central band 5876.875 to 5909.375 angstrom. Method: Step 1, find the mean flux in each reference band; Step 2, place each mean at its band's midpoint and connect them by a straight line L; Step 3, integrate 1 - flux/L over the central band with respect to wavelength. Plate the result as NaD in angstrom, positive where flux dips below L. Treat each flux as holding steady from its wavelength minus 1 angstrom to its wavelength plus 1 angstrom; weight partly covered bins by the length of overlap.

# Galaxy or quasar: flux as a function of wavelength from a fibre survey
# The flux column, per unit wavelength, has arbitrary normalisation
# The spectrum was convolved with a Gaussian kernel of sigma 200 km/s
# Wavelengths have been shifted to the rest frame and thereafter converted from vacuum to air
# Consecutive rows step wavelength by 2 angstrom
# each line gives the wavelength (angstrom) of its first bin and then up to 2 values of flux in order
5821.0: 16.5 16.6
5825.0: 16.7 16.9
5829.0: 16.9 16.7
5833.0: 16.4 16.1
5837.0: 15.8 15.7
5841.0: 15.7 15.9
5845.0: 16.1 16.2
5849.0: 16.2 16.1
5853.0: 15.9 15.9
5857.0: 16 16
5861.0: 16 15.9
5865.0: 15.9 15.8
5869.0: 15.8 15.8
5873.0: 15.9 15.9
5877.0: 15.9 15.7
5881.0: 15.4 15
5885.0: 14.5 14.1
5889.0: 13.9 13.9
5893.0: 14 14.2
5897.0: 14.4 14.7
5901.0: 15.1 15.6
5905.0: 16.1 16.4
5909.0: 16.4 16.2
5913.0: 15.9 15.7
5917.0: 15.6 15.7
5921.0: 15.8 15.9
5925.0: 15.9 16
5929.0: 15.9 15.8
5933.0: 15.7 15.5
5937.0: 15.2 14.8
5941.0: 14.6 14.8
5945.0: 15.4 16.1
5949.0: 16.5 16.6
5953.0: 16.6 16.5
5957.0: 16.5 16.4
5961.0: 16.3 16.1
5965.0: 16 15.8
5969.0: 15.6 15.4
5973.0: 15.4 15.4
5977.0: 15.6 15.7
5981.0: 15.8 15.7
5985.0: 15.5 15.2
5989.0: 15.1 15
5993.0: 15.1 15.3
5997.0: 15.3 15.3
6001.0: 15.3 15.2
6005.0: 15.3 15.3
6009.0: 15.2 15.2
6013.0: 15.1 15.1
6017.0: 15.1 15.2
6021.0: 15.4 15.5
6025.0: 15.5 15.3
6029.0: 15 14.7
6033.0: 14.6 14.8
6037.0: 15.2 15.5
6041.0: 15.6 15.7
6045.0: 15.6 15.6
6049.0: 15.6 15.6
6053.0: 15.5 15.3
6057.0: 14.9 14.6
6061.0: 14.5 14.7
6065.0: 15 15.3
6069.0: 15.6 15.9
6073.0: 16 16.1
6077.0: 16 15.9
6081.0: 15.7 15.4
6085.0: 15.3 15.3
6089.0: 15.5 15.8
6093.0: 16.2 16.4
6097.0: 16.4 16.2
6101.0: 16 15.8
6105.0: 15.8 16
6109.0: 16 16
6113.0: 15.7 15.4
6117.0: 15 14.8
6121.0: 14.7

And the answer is 1.6 angstrom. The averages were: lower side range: 15.9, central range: 15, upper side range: 15.5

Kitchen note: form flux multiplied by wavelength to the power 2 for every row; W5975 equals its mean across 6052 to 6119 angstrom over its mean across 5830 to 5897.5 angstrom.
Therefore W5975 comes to 1.1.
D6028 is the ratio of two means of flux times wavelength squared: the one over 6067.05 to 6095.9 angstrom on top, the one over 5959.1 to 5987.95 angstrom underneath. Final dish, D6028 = 1.0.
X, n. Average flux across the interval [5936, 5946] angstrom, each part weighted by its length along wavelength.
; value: 15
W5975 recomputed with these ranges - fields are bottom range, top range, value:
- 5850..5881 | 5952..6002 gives 1.02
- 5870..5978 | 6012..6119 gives 1.04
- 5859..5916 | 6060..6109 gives 1.09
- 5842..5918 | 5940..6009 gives 1.04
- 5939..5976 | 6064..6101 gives 1.04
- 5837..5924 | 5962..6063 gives 1.03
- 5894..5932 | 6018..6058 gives 1.02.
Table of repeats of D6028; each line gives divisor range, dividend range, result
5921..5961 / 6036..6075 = 1.01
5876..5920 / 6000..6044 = 1.04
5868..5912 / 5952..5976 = 1.08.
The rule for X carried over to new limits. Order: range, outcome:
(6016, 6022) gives 15.2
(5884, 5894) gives 14.1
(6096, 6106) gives 16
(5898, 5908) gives 15.6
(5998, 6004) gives 15.3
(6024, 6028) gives 15.4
